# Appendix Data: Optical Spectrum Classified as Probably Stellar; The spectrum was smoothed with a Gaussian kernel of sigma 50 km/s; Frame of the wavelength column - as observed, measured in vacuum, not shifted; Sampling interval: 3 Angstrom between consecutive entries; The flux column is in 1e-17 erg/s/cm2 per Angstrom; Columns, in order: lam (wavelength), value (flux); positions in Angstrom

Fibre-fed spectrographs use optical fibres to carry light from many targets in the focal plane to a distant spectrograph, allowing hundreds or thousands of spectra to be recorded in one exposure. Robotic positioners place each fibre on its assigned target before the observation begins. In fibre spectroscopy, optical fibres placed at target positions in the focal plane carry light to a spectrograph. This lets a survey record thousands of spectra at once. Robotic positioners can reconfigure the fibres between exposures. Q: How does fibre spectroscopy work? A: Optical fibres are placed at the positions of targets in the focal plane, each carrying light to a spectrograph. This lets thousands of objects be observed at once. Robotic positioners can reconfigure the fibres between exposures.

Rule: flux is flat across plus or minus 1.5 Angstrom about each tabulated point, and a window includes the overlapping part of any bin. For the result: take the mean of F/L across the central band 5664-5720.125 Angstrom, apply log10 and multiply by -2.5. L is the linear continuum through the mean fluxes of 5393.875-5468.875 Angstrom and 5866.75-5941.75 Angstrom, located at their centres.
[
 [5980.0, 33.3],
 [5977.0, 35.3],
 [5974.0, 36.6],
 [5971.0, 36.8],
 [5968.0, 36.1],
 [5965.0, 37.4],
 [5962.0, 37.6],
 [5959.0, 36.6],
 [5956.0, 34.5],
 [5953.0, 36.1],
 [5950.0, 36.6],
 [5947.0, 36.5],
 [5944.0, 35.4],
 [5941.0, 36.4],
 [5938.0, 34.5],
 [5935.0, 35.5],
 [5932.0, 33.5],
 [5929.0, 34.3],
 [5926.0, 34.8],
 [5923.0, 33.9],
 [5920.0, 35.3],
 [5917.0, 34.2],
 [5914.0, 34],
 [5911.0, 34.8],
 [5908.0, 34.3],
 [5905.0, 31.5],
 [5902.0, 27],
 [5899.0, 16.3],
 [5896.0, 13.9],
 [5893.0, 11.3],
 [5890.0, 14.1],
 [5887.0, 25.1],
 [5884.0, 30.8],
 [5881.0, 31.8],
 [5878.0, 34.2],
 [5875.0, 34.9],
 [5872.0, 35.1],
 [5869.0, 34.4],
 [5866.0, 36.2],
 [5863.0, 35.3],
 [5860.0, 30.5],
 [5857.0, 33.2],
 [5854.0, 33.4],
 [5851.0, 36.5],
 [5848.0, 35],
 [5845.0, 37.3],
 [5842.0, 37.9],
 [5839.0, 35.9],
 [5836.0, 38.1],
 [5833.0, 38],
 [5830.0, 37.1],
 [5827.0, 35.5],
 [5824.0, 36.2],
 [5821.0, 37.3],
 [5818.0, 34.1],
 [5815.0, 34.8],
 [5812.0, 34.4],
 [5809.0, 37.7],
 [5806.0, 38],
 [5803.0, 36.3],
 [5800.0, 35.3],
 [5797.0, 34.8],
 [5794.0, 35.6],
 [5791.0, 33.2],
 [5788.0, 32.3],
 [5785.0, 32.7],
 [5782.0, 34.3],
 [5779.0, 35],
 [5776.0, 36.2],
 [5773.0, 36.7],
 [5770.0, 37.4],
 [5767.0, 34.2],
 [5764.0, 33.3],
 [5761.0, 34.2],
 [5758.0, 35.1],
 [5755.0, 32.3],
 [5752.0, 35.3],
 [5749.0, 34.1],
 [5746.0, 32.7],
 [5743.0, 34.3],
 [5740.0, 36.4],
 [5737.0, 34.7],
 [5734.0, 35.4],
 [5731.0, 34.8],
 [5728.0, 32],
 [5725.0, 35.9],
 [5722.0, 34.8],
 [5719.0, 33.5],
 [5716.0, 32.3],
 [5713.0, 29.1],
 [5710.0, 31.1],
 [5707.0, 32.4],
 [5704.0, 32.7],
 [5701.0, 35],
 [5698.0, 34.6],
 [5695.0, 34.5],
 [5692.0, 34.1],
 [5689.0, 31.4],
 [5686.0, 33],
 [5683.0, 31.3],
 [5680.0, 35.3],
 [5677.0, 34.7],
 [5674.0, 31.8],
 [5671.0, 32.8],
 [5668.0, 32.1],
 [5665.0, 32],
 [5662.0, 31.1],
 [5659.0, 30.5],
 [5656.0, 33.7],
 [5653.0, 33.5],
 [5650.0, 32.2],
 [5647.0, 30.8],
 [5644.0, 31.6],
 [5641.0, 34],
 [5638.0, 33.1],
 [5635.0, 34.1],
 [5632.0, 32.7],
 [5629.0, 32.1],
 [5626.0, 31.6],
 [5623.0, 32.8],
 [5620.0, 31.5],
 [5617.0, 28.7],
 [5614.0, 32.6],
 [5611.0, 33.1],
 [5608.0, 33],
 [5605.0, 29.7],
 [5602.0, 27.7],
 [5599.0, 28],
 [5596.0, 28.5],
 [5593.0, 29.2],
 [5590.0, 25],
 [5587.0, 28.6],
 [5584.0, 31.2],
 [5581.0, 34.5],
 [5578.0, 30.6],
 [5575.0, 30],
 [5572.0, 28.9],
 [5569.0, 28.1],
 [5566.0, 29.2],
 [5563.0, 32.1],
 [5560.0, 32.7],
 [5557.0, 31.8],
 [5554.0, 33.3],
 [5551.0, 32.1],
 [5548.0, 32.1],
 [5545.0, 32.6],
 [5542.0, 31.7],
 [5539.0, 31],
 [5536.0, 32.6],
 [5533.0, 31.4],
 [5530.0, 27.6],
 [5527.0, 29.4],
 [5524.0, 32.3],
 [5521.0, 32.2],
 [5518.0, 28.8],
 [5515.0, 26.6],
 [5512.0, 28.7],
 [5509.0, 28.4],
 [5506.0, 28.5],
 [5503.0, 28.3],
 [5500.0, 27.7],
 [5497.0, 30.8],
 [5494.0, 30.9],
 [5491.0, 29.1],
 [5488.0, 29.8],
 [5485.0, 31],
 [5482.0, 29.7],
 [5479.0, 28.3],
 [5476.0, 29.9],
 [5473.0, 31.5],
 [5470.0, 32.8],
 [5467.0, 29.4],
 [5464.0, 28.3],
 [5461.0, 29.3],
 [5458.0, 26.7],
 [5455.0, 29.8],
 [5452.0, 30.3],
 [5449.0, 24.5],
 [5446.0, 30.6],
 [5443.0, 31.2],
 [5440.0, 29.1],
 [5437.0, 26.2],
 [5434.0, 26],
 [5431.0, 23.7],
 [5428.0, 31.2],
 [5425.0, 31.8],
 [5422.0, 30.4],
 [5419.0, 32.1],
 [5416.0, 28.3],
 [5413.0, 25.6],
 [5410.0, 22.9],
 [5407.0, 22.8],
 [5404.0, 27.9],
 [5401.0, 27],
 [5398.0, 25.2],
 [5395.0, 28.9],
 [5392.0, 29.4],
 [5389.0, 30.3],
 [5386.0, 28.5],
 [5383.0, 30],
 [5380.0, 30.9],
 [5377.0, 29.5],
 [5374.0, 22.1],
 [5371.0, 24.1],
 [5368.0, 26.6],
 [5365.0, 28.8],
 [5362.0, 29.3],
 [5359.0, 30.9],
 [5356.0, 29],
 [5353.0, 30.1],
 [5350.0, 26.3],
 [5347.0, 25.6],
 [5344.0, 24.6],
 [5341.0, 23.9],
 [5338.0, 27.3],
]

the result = -0.13 mag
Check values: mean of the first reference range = 28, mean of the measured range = 32.8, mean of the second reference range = 30.2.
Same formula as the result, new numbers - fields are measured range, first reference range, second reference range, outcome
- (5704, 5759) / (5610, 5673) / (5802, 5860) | 0.01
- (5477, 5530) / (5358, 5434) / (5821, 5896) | -0.02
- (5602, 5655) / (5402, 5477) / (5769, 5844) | 0.01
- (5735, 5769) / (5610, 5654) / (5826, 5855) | 0.01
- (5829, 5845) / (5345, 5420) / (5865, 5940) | -0.24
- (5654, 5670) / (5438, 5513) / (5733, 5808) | 0.03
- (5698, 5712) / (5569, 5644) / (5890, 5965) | -0.06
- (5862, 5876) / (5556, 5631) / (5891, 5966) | -0.11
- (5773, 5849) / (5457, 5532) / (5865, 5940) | -0.19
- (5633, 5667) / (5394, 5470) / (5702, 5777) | 0.00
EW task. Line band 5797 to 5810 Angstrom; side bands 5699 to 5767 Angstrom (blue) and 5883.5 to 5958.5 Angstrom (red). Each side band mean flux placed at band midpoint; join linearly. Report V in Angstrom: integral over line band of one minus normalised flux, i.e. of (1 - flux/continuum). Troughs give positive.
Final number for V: -1.6 Angstrom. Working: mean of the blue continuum 33.7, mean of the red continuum 30.7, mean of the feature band 36.6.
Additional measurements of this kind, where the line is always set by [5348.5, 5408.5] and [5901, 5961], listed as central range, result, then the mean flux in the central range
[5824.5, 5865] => -2.62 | 35.7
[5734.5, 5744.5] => -0.90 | 35.2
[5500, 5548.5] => -0.60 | 30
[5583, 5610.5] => 1.29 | 29.1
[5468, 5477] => -0.73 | 31.4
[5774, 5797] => -1.03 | 34.3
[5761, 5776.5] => -1.32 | 35.4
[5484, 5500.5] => -0.41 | 30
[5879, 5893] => 4.02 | 24.2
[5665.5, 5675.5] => -0.25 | 32.2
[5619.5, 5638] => -0.99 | 32.6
